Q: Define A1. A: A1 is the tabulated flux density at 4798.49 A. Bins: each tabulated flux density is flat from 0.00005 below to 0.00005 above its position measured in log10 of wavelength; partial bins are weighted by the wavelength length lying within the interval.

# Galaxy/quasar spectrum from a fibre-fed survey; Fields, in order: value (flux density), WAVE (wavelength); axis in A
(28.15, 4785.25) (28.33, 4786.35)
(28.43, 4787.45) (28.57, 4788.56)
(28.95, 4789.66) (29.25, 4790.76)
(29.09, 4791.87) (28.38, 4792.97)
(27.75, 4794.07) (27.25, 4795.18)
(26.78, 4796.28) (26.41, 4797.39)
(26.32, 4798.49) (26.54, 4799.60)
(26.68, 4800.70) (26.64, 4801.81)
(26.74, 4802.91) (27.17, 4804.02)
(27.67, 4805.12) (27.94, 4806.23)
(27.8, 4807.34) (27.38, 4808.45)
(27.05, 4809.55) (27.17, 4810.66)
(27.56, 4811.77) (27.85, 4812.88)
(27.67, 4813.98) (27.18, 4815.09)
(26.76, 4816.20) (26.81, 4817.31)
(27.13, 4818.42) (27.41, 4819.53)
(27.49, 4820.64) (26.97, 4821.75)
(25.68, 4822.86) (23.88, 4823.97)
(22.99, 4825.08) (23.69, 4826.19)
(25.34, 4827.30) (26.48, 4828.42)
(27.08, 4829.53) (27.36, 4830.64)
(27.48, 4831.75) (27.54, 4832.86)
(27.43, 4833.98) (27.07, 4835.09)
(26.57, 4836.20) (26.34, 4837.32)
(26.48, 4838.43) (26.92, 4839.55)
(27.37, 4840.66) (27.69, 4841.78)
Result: 26.32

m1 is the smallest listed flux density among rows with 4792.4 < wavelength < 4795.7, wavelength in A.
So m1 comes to 27.25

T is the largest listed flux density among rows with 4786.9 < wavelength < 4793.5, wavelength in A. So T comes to 29.25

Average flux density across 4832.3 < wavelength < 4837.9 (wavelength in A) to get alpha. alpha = 27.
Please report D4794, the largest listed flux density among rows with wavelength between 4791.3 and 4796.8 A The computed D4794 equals 29.09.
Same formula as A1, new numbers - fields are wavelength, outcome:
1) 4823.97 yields 23.88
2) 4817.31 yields 26.81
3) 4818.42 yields 27.13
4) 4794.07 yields 27.75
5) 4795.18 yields 27.25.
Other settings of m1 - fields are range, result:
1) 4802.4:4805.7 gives 26.74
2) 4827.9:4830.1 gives 26.48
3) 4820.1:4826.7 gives 22.99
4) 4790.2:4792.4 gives 29.09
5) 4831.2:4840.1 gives 26.34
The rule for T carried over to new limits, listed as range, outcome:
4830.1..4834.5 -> 27.54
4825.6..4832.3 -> 27.48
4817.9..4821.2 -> 27.49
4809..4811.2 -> 27.17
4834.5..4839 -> 27.07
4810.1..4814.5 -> 27.85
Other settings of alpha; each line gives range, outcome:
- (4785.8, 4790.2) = 28.6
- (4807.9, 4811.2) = 27.2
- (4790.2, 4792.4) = 29.1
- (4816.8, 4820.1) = 27.1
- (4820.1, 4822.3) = 27.2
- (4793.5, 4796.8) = 27.3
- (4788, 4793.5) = 28.8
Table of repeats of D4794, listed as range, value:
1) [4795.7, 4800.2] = 26.78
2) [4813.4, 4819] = 27.67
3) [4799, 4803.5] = 26.74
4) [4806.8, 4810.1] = 27.8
